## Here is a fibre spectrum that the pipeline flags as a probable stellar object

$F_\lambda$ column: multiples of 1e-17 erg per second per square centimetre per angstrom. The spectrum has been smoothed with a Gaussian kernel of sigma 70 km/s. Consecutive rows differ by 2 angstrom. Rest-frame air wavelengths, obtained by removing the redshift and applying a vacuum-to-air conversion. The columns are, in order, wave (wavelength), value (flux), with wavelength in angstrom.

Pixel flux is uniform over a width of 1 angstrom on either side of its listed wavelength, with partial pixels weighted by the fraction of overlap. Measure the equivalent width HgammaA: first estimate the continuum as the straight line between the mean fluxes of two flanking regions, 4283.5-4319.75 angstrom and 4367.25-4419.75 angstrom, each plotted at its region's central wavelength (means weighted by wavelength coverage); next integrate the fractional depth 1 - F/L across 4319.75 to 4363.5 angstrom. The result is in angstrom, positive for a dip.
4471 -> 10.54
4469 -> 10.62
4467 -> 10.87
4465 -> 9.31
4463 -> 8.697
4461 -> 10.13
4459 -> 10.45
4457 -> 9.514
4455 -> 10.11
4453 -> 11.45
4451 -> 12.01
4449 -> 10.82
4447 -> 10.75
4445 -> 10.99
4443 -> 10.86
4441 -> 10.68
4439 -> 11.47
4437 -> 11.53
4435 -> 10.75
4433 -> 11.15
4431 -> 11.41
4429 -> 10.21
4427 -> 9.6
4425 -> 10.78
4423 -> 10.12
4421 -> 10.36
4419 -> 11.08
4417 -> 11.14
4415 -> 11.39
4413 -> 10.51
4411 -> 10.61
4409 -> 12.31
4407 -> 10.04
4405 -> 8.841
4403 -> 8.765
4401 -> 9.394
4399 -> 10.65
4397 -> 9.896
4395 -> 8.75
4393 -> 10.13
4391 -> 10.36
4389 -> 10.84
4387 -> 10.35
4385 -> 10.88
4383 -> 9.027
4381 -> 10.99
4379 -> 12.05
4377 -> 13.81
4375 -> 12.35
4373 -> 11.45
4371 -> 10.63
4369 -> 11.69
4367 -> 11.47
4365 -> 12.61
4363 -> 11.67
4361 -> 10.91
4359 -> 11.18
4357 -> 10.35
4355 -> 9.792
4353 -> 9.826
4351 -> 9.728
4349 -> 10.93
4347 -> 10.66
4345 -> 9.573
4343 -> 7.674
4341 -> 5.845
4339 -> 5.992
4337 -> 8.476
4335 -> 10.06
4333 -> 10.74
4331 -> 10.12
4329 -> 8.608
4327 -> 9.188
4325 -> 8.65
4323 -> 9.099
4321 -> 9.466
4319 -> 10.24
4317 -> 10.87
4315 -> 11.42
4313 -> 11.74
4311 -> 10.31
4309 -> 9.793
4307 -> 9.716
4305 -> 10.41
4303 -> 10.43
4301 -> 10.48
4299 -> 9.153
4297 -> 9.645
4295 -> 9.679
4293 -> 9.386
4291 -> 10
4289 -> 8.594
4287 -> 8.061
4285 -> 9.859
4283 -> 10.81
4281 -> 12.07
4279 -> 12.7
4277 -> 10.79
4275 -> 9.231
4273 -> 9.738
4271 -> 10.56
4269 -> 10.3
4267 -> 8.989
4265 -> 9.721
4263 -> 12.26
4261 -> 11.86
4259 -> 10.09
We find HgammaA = 3.6 angstrom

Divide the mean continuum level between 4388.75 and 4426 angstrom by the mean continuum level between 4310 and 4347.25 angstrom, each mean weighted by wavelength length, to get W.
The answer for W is 1.10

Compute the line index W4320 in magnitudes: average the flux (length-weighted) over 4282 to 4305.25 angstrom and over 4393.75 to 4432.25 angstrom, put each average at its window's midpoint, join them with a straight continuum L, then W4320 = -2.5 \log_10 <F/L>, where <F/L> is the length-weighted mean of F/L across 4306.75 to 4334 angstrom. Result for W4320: -0.02 mag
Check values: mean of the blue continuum 9.69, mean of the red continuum 10.3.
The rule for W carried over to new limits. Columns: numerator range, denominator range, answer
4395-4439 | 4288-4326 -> 1.05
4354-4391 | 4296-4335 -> 1.12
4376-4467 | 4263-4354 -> 1.08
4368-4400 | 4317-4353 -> 1.18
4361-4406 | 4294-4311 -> 1.08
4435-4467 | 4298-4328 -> 1.05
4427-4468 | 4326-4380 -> 1.03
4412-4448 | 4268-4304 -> 1.07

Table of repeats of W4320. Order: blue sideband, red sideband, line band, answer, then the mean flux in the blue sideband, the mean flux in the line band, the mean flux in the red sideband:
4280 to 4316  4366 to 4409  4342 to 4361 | 0.04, 10.1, 10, 10.6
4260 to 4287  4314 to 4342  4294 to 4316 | -0.05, 10.6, 10.3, 9.2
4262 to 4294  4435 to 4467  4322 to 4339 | 0.13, 10.2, 9.17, 10.6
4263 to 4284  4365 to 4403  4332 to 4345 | 0.28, 10.6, 8.24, 10.8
